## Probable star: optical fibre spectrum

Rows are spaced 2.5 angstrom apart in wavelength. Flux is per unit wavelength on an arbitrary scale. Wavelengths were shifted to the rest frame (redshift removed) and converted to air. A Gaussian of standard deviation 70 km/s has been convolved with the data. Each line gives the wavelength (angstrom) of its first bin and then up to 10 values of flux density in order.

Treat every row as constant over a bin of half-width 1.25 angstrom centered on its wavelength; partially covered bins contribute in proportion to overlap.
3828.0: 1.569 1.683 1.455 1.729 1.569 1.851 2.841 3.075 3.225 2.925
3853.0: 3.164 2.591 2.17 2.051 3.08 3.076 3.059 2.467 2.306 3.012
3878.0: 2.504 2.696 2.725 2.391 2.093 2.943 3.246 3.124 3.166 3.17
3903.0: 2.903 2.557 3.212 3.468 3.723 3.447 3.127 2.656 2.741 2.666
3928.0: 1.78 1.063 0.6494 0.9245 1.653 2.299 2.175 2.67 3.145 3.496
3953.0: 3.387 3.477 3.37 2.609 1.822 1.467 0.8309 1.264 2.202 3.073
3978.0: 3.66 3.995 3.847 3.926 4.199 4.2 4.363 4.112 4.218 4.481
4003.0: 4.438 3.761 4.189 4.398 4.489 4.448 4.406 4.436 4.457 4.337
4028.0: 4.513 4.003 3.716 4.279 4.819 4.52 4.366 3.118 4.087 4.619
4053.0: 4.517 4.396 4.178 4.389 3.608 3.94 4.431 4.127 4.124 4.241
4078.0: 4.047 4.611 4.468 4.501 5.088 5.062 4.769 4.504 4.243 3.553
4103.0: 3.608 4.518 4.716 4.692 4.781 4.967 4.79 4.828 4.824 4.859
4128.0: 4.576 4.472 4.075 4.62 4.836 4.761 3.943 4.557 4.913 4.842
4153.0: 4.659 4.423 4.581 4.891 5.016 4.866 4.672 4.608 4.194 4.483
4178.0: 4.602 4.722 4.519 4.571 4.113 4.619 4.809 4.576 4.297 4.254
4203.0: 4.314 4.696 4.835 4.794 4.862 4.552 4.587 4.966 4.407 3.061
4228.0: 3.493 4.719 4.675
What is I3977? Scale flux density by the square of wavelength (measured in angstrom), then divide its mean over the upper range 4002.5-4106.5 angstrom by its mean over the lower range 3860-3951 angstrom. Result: 1.76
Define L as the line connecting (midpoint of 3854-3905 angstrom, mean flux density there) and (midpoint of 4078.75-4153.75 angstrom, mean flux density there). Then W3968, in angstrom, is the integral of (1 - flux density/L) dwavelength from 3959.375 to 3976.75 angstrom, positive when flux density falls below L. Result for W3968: 7.80 angstrom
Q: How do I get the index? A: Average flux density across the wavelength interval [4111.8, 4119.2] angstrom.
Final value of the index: 4.85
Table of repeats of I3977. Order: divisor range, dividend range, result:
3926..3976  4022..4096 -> 2.11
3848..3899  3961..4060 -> 1.50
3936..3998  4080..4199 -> 1.68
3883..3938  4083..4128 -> 1.95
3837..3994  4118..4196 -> 1.90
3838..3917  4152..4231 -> 1.87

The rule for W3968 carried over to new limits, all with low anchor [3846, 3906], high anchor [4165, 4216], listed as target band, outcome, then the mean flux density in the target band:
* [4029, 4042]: -2.1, 4.27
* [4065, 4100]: -4.2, 4.43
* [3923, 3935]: 5.7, 1.63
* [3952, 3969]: 4.3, 2.43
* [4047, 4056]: -1.5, 4.41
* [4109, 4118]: -1.5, 4.81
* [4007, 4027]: -4.6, 4.4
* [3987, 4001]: -3.2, 4.25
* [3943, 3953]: 0.5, 3.02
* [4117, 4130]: -1.8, 4.76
